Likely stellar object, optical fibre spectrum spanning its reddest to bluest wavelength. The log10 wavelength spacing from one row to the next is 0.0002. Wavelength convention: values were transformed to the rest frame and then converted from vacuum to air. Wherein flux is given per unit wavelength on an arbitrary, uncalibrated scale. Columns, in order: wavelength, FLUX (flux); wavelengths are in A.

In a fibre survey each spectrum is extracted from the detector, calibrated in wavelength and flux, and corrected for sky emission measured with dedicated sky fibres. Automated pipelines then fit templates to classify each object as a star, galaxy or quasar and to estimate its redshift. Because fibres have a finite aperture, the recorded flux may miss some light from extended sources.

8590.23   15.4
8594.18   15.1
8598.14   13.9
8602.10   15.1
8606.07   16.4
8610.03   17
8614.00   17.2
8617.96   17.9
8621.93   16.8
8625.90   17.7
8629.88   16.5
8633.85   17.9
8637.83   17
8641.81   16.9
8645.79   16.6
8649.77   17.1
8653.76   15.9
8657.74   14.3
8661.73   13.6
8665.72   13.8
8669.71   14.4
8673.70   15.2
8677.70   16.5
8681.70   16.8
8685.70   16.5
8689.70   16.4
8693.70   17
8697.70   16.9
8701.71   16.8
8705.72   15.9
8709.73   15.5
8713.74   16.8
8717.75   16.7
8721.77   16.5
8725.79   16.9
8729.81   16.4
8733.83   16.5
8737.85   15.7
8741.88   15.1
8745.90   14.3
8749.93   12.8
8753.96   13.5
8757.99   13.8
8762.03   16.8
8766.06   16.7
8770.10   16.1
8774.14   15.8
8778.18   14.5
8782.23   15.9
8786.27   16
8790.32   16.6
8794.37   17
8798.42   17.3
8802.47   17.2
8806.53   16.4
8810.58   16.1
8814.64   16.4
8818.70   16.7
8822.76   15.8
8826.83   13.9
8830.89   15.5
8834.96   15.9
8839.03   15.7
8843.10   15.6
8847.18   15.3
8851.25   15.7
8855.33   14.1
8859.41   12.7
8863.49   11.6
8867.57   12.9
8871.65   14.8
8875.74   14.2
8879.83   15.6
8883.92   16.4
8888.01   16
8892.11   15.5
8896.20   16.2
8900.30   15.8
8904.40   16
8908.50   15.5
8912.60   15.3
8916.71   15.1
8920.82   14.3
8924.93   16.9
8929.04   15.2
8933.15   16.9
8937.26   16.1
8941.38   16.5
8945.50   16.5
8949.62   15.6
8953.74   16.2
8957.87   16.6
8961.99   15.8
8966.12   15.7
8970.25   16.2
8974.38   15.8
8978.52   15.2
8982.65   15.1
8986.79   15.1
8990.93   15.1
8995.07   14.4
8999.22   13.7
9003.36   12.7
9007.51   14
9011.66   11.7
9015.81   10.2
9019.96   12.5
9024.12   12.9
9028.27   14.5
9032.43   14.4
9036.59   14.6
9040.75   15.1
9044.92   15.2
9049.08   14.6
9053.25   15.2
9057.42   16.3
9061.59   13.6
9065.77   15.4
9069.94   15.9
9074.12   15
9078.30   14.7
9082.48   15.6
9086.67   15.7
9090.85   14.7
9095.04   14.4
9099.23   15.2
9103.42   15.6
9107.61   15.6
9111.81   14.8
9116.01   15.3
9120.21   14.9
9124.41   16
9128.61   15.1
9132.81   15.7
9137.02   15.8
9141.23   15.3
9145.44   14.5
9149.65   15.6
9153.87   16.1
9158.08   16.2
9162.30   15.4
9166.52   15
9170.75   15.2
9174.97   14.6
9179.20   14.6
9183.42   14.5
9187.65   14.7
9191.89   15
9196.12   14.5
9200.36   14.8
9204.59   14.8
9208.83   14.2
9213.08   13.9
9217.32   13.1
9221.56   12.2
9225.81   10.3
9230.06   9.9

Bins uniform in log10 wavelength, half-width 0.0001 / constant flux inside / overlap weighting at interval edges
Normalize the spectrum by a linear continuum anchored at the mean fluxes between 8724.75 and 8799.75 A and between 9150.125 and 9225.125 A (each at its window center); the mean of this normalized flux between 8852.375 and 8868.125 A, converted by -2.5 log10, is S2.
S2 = 0.18 mag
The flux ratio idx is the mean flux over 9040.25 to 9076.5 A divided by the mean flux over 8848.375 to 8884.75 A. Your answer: 1.1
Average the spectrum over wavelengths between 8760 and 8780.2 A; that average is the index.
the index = 16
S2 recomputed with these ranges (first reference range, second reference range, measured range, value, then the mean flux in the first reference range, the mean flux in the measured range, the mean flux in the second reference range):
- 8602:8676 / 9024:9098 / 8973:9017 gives 0.09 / 16.2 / 14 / 14.9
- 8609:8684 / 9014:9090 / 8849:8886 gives 0.08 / 16.3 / 14.2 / 14.5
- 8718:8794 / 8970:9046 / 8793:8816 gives -0.10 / 15.6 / 16.7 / 14.1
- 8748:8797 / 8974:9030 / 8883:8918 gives -0.09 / 15.5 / 15.7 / 13.7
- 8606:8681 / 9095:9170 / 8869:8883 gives 0.07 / 16.3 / 14.9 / 15.4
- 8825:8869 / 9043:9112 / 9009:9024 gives 0.26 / 14.5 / 11.8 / 15.2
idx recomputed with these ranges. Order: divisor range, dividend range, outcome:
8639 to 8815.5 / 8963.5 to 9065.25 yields 0.90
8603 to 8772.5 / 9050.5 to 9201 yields 0.94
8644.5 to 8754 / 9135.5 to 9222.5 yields 0.94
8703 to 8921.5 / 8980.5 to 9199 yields 0.95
